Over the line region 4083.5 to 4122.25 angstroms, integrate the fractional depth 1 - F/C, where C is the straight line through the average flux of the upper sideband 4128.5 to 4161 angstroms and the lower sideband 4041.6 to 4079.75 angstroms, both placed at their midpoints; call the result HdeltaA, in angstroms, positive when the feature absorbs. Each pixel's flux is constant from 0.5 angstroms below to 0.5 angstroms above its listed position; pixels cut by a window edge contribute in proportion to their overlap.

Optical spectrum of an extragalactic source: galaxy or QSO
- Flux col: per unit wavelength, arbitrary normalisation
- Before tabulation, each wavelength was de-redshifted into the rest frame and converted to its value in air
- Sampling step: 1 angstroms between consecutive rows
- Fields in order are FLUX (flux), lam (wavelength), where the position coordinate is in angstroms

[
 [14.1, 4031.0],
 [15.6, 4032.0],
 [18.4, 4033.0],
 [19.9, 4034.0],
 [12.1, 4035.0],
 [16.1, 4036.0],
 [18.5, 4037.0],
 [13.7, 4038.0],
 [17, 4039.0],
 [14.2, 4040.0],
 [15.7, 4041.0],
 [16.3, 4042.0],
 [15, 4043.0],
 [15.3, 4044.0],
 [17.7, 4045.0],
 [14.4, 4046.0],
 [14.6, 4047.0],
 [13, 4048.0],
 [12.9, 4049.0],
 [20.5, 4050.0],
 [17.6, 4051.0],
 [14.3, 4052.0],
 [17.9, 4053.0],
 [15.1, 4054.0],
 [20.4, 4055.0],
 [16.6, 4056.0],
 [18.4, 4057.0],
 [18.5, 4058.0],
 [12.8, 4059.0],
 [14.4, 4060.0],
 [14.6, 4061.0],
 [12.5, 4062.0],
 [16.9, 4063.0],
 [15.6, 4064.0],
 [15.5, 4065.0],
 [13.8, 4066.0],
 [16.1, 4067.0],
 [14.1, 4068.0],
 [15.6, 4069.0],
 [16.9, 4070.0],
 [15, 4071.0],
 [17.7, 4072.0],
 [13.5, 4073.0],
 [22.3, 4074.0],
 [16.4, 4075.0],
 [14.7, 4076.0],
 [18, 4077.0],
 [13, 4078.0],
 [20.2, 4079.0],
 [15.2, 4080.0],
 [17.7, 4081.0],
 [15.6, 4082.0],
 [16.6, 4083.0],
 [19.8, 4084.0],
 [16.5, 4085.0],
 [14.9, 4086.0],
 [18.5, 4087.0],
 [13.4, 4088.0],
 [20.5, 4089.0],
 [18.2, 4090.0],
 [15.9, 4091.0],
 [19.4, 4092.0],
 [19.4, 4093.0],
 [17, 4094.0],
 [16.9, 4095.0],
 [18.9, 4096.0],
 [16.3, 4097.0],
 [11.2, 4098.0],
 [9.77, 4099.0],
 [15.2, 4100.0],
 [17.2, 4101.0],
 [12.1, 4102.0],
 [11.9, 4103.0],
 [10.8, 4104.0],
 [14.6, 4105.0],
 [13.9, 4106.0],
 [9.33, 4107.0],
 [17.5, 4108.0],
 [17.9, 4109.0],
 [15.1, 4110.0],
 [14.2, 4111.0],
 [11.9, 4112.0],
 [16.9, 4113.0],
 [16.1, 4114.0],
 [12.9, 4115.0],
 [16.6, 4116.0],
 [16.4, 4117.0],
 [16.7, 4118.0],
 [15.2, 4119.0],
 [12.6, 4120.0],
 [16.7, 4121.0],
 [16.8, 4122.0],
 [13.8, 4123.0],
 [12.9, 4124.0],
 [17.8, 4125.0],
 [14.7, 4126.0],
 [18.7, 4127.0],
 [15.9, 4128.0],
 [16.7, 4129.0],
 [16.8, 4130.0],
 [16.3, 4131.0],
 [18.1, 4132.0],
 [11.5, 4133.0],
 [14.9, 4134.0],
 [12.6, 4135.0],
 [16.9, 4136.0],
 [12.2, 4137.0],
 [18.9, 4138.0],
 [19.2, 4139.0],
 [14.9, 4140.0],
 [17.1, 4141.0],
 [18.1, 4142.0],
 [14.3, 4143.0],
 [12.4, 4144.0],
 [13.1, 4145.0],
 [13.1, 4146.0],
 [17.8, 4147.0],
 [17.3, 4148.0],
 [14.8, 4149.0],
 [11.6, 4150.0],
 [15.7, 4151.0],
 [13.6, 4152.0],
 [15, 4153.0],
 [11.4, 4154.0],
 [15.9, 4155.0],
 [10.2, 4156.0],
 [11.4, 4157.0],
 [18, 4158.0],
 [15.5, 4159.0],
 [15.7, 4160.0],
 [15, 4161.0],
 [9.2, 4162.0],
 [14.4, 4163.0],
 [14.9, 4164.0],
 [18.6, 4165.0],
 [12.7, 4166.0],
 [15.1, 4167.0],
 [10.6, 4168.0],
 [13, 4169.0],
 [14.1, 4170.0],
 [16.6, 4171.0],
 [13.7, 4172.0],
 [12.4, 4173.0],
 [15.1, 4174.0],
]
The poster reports 0.0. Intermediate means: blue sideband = 16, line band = 15.5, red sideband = 15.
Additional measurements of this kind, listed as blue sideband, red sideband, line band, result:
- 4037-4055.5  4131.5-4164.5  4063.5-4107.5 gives -0.95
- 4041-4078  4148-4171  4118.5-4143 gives -1.99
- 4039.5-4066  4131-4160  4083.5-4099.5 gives -1.32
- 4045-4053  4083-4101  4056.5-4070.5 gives 0.48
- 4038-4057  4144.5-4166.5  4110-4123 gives -0.22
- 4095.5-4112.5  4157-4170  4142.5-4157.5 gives 0.38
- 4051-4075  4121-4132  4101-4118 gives 1.81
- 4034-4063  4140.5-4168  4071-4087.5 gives -1.54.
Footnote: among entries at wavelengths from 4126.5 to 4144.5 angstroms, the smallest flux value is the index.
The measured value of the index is 11.5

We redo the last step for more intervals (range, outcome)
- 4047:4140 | 9.33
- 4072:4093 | 13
